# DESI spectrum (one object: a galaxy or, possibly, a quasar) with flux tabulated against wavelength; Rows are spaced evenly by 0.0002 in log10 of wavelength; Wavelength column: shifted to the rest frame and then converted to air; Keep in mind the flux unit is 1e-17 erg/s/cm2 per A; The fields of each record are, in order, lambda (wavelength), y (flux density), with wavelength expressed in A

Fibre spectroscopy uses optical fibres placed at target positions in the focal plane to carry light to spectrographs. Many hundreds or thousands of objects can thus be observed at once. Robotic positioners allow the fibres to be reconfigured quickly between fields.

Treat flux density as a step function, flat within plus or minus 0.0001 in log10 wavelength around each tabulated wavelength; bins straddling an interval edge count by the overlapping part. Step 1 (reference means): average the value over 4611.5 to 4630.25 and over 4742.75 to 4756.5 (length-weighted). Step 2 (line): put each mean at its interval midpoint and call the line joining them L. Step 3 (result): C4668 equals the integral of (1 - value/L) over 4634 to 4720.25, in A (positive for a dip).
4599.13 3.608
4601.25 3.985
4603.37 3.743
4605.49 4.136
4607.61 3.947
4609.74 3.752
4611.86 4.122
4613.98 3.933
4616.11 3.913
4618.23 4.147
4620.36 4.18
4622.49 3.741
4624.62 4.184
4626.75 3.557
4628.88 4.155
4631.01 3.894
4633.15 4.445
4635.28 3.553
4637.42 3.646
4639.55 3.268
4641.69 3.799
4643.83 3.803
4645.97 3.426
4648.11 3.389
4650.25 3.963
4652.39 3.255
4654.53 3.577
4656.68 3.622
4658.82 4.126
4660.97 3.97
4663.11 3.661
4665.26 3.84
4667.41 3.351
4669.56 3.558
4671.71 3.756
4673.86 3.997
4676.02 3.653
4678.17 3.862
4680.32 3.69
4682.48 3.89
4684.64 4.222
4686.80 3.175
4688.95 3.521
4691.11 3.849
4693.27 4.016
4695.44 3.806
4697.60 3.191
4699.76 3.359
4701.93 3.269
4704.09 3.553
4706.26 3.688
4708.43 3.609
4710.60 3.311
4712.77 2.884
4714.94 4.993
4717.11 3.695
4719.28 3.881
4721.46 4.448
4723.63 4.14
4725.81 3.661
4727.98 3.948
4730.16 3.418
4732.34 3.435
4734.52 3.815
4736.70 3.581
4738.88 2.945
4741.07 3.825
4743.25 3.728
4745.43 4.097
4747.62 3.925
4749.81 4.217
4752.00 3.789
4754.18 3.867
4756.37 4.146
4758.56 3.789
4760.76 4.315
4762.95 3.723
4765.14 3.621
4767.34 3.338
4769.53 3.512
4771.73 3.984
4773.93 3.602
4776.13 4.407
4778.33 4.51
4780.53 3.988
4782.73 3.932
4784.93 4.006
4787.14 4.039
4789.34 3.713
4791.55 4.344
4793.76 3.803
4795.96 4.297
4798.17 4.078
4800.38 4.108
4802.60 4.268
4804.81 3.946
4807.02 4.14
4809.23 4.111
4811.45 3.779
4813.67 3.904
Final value 6.7 A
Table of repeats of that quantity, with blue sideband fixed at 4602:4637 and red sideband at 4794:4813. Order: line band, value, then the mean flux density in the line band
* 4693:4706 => 1.6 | 3.51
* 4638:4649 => 1.2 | 3.54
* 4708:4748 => 2.7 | 3.75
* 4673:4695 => 1.2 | 3.78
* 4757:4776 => 1.3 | 3.78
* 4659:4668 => 0.5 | 3.77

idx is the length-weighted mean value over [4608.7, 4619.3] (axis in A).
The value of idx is 3.98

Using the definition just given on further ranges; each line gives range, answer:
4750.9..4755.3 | 3.84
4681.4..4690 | 3.7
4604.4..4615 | 3.98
